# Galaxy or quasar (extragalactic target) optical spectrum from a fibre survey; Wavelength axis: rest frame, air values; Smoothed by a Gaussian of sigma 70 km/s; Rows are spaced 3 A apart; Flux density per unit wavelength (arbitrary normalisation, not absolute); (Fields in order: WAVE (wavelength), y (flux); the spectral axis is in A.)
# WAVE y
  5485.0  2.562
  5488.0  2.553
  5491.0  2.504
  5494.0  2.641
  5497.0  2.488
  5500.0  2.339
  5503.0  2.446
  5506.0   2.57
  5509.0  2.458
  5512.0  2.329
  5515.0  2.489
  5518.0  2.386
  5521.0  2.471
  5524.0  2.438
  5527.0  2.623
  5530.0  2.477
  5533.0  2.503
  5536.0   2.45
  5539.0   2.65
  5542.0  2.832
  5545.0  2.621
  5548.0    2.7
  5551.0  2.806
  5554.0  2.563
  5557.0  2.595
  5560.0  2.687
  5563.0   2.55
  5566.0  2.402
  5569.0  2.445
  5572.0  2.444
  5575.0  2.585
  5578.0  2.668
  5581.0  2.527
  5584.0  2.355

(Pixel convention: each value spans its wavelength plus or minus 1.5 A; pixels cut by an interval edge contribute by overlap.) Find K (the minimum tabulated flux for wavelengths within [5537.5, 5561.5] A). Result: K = 2.563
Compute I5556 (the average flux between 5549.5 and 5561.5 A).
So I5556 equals 2.66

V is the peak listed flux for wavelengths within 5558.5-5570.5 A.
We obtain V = 2.687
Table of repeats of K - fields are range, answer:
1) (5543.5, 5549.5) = 2.621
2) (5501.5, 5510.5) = 2.446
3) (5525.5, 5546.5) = 2.45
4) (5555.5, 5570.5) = 2.402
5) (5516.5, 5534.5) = 2.386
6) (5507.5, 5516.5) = 2.329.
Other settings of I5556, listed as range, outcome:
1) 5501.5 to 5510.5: 2.49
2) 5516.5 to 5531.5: 2.48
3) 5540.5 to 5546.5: 2.73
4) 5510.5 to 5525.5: 2.42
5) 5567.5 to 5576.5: 2.49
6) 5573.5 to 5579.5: 2.63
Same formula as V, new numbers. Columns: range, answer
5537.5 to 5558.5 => 2.832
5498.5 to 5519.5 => 2.57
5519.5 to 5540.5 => 2.65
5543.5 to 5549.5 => 2.7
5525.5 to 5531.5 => 2.623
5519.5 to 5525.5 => 2.471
